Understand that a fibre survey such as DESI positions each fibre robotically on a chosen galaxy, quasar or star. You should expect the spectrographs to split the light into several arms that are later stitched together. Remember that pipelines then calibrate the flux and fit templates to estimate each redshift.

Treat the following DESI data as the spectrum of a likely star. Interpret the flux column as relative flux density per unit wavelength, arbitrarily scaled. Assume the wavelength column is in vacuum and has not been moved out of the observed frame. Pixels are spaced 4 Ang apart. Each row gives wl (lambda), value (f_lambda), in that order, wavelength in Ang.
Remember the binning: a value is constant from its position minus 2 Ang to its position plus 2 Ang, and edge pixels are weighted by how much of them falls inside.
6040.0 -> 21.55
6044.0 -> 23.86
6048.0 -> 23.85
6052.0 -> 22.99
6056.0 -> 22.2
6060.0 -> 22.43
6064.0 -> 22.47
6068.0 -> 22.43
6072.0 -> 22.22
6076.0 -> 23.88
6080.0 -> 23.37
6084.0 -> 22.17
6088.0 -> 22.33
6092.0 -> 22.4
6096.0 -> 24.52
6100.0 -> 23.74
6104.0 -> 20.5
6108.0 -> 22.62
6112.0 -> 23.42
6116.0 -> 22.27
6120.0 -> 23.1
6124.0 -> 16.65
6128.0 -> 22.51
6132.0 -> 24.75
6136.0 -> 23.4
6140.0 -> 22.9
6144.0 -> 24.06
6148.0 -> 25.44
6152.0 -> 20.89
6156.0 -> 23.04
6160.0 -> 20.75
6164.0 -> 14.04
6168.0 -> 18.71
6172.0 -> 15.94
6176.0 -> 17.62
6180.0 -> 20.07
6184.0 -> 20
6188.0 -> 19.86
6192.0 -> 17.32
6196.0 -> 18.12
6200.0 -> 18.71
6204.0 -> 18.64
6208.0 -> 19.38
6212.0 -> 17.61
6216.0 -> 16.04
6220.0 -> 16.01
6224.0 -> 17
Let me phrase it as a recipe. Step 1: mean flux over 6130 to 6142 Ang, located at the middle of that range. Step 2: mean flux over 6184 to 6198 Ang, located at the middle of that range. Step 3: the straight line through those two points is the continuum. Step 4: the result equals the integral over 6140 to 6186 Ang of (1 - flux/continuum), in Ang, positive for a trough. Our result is 2.4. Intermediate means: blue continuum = 23.7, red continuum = 18.7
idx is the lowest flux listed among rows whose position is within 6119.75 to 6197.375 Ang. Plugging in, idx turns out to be 14.04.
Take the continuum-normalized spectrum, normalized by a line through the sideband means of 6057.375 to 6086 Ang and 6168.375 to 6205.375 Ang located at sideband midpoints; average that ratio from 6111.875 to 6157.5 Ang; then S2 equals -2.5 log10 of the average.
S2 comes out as -0.116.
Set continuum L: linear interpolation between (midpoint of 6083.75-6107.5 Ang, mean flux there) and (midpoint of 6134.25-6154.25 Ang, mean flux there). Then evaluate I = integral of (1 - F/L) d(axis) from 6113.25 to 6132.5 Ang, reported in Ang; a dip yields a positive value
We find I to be 1.1 Ang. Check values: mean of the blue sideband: 22.6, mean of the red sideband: 23.3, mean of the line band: 21.7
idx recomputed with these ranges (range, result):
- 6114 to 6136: 16.65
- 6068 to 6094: 22.17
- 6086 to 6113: 20.5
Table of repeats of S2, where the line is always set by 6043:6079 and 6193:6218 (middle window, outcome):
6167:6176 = 0.12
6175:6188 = -0.03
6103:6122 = -0.06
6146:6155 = -0.16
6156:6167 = 0.06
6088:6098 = -0.07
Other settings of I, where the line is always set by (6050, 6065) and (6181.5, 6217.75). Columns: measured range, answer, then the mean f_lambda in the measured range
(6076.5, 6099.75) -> -1.54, 23.1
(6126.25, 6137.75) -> -1.80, 23.6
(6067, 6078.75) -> -0.44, 22.9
